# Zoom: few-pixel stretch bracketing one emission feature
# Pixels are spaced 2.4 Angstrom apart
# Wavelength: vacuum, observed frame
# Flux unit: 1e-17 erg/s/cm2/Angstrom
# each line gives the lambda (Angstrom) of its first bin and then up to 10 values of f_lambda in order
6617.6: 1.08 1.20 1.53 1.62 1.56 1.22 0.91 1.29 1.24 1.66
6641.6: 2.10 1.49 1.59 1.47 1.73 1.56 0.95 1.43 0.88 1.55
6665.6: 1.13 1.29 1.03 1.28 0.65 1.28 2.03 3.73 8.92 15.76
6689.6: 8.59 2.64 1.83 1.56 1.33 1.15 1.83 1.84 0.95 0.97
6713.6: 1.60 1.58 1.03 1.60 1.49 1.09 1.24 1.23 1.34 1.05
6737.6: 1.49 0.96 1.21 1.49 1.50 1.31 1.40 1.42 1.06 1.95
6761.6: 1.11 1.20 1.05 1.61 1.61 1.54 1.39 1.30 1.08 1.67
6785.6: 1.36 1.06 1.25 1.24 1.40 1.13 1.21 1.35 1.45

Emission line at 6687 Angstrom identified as H-beta 4861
